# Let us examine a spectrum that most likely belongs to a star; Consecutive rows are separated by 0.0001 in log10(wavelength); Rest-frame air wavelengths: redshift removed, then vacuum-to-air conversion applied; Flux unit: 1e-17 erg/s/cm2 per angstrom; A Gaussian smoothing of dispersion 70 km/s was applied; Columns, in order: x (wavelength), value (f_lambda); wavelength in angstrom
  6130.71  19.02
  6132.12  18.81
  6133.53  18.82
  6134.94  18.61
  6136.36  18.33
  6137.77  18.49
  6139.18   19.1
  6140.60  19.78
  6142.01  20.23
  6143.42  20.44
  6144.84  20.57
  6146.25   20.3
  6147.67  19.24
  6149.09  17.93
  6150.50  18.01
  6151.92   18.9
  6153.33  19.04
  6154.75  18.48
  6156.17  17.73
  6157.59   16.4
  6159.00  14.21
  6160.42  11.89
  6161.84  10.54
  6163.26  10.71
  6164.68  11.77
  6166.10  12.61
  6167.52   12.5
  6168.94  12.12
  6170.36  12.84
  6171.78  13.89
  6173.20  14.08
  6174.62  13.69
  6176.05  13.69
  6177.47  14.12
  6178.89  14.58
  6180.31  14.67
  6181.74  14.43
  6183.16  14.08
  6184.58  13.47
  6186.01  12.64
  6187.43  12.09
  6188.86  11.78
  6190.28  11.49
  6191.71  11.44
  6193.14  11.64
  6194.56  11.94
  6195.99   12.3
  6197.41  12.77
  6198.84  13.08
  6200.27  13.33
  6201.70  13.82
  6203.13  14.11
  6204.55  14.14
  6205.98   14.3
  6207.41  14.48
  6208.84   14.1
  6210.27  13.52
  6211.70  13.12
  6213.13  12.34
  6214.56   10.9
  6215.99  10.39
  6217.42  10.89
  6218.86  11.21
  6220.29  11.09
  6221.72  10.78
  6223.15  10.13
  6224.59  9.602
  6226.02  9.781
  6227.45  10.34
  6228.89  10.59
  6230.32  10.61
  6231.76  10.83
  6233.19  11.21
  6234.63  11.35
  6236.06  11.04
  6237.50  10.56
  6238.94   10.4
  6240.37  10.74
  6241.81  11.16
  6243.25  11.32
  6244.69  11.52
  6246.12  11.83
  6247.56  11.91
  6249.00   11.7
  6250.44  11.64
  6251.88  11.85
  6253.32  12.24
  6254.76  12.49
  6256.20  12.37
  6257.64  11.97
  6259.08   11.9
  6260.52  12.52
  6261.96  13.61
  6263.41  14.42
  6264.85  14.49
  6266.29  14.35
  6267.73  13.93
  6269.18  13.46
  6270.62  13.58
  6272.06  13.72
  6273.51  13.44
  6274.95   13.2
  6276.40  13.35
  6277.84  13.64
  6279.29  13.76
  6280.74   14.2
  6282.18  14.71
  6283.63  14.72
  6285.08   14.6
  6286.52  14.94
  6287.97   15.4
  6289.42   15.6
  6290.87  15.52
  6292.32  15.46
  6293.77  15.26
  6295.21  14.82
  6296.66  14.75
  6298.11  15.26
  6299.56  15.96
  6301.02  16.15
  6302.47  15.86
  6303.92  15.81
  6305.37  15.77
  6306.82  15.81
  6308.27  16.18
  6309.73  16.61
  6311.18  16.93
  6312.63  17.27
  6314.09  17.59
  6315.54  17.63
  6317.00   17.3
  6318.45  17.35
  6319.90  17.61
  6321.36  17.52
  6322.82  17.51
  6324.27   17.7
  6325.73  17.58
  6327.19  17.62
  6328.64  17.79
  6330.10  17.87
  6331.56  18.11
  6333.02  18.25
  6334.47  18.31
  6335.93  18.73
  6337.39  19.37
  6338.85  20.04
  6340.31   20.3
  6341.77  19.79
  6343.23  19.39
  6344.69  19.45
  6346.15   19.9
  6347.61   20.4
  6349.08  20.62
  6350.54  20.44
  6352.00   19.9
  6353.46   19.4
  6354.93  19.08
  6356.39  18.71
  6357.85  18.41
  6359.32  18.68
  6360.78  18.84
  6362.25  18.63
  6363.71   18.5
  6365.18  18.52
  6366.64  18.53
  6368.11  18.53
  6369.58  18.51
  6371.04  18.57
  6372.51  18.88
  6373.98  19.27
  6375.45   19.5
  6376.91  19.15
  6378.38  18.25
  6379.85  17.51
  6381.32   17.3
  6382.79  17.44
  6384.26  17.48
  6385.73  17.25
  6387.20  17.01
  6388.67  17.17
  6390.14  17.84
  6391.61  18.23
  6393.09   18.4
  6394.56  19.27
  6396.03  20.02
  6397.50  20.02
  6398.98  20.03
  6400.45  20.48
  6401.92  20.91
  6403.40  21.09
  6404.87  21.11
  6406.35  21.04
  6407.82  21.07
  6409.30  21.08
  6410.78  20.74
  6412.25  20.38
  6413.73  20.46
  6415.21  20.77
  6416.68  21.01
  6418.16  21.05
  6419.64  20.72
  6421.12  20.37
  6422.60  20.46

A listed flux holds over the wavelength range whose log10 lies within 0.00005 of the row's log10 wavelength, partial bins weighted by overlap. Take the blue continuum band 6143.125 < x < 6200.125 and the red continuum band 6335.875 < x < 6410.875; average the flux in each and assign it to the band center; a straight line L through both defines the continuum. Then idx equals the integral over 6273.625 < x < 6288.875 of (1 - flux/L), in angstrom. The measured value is 2.5 angstrom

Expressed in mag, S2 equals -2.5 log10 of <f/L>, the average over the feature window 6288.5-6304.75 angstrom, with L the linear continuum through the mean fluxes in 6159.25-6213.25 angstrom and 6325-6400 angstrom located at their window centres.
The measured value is 0.08 mag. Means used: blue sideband 13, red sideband 18.8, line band 15.5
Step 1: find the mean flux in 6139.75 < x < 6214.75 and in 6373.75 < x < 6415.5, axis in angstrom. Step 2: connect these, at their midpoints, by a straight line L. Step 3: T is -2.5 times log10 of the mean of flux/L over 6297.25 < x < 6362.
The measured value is -0.01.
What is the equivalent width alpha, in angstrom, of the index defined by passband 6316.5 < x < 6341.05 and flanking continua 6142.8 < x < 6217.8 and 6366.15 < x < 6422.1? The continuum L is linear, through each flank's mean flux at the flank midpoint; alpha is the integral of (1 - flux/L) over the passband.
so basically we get -0.56 angstrom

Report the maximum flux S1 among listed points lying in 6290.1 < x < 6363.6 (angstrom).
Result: 20.62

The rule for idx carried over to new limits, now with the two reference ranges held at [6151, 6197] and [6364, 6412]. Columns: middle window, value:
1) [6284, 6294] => 0.8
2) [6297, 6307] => 0.7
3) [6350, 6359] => -0.5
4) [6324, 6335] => -0.2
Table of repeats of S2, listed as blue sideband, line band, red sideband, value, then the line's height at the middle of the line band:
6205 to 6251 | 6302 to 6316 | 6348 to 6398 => -0.07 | 15.5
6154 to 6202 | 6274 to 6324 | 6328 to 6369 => 0.11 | 17.4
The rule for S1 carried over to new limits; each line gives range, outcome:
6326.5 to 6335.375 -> 18.31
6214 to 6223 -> 11.21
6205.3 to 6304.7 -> 16.15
